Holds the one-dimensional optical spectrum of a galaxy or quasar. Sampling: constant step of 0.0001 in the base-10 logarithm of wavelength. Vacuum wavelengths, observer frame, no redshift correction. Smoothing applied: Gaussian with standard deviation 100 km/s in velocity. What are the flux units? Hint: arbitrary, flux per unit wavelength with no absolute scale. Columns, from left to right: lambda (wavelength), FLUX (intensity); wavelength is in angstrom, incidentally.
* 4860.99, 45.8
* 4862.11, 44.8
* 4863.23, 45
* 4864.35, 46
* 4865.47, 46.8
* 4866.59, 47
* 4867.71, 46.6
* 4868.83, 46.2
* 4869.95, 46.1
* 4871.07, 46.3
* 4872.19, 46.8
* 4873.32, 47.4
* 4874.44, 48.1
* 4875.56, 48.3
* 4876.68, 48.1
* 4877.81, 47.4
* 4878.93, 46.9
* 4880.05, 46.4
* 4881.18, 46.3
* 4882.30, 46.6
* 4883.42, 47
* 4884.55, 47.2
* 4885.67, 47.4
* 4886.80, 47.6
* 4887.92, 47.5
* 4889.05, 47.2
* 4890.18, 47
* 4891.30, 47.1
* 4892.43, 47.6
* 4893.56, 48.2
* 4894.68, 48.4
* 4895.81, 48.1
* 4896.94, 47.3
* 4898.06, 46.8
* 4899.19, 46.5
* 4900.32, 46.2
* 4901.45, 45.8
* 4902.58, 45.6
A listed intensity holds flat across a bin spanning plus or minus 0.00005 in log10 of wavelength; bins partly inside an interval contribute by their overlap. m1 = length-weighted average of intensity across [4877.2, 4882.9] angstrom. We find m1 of 46.7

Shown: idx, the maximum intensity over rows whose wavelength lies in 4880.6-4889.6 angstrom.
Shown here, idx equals 47.6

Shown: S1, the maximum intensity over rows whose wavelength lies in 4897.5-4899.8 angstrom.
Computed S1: 46.8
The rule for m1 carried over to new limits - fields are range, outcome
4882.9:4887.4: 47.3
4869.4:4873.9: 46.6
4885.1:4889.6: 47.4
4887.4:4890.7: 47.1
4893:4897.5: 48.1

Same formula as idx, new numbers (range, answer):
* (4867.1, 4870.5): 46.6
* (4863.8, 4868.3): 47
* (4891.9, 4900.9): 48.4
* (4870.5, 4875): 48.1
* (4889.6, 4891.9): 47.1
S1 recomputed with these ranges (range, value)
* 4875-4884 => 48.3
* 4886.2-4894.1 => 48.2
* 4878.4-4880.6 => 46.9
